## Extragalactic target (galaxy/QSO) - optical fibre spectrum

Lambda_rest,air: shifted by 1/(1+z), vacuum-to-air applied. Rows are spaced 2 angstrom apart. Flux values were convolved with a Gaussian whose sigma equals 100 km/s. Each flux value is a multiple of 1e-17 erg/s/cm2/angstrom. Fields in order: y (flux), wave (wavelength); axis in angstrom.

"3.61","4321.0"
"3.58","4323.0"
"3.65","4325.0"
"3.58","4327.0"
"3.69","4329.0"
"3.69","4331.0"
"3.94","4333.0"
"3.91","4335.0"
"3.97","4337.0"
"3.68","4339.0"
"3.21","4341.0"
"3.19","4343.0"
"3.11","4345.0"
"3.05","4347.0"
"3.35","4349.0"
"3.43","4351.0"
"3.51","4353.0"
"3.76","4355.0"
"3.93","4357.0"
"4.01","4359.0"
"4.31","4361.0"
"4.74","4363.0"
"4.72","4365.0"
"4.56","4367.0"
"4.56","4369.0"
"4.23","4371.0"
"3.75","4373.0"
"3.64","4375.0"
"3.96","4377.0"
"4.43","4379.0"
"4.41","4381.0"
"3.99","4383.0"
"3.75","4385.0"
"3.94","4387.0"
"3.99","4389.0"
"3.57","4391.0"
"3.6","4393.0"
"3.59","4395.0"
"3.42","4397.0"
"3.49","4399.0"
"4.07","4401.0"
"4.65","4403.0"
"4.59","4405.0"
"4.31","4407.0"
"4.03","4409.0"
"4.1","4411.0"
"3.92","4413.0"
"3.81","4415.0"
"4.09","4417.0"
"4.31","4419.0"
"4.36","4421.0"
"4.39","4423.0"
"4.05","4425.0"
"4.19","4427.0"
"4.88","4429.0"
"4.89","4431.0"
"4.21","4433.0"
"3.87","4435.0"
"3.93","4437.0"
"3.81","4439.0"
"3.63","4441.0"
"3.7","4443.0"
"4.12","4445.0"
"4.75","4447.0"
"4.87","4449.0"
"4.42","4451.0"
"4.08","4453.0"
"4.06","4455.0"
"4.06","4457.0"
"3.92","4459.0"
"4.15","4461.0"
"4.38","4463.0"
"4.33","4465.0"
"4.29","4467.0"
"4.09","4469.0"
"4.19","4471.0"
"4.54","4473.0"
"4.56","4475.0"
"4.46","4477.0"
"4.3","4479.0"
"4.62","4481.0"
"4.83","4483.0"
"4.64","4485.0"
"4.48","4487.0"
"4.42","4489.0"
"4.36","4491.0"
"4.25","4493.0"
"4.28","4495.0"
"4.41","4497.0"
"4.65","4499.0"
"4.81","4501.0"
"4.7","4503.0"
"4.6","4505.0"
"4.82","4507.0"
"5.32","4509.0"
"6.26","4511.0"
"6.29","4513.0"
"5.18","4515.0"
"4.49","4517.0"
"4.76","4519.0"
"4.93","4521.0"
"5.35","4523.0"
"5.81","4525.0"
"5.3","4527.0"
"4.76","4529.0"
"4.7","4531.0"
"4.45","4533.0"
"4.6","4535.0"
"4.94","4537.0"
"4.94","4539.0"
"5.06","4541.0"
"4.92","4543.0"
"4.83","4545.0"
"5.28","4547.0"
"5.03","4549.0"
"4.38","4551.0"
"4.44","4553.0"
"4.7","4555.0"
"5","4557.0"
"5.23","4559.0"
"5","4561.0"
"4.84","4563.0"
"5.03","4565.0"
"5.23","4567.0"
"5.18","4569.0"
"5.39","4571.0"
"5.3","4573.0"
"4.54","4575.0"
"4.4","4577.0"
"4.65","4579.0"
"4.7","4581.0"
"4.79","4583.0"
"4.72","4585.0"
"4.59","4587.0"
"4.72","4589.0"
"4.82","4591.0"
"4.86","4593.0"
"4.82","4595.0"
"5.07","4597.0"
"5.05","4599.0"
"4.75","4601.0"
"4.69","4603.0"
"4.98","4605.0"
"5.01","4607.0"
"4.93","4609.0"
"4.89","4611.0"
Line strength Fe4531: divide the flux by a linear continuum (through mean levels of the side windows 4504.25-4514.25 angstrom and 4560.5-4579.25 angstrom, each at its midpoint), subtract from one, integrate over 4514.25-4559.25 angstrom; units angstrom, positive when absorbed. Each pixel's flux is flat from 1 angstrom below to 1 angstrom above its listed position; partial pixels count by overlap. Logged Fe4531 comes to 2.85 angstrom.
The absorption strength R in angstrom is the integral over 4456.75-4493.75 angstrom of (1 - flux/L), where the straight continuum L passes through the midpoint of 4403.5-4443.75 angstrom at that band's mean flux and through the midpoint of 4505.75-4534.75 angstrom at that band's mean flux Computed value 2.6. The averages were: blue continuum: 4.16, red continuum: 5.15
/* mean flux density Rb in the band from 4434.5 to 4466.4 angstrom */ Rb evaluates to 4.14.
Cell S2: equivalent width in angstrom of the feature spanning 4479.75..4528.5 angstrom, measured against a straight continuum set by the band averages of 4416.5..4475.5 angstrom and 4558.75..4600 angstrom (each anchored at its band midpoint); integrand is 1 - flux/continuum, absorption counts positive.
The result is -4.0 angstrom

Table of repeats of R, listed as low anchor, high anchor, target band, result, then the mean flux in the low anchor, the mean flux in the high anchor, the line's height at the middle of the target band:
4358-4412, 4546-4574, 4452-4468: 1.2 angstrom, 4.09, 5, 4.48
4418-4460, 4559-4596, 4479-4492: -0.3 angstrom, 4.21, 4.88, 4.44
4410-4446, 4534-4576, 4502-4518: -1.9 angstrom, 4.13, 4.95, 4.66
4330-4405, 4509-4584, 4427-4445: 0.8 angstrom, 3.88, 5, 4.31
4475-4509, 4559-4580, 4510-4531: -2.6 angstrom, 4.56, 4.97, 4.71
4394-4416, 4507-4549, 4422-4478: 2.0 angstrom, 4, 5.1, 4.4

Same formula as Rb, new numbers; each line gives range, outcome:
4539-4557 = 4.85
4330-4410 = 3.9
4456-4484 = 4.34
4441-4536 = 4.61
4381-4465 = 4.1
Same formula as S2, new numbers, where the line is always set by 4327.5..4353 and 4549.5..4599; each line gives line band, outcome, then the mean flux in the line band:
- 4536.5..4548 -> -0.80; 5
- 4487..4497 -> 0.08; 4.35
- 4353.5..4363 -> -1.13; 4.05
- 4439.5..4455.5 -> -0.24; 4.2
